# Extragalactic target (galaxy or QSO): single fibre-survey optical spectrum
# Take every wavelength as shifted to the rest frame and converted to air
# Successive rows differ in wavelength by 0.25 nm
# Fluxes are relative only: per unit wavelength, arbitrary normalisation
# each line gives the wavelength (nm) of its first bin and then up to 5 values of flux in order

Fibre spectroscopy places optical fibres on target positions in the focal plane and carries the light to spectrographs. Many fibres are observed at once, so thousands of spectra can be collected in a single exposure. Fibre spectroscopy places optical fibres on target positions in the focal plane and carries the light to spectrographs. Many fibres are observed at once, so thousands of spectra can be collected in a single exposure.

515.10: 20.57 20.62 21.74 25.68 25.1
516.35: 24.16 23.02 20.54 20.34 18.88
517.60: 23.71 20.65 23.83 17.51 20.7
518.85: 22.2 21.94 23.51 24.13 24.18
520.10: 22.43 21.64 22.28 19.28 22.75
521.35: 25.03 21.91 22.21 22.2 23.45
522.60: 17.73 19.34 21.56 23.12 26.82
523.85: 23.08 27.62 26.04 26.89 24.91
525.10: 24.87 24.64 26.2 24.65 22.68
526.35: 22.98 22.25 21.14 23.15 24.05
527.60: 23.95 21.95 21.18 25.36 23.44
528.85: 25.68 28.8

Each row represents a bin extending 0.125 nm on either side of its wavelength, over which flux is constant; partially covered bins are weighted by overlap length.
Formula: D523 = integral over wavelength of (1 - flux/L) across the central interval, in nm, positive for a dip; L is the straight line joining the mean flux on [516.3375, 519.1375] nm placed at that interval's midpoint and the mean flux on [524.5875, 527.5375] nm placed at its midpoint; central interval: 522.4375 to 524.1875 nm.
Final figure 0.03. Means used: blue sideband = 21.3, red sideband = 23.9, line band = 22.7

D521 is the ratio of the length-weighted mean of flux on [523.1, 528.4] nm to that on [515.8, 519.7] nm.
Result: 1.1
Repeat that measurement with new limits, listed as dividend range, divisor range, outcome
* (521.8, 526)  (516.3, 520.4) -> 1.09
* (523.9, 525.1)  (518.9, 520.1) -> 1.12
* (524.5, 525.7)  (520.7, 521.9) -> 1.14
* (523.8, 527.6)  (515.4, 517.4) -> 1.08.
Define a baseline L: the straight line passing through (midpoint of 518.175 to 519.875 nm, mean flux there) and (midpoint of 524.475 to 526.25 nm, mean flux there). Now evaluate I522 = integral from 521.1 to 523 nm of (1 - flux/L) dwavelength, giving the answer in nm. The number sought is 0.130 nm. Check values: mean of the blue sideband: 22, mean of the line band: 21.8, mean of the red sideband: 24.9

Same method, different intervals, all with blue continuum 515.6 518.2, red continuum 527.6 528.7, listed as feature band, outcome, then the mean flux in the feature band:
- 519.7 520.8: 0.013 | 22.4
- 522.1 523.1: 0.097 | 20.6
